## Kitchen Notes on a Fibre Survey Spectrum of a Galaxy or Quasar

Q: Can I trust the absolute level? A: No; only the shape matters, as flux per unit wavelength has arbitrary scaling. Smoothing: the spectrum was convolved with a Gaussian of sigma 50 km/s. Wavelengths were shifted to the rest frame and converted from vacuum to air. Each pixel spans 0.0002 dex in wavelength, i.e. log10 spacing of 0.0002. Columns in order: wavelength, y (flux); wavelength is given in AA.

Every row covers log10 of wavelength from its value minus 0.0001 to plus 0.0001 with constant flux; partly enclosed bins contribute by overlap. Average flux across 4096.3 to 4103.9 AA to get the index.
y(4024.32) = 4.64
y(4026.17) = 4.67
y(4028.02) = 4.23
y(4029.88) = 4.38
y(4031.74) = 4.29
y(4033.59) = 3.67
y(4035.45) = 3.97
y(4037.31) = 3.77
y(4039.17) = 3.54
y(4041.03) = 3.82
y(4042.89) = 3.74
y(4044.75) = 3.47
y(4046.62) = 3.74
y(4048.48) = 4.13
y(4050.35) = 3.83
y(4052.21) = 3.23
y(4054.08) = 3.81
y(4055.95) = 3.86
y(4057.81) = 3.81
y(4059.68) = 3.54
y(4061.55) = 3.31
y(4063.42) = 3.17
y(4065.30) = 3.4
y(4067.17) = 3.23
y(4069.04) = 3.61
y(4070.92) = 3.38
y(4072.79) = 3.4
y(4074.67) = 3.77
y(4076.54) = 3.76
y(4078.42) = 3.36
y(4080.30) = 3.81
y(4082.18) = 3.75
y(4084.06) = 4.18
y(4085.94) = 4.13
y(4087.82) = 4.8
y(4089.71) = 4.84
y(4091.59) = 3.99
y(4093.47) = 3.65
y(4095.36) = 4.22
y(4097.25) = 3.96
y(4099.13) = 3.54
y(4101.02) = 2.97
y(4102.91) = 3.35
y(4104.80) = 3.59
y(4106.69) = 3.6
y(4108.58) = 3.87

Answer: 3.46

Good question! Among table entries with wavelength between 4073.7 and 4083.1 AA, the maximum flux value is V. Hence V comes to 3.81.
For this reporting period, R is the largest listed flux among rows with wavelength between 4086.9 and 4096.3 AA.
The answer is 4.84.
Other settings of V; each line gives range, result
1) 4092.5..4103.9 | 4.22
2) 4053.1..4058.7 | 3.86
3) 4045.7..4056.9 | 4.13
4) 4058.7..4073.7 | 3.61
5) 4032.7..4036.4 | 3.97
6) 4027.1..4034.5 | 4.38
